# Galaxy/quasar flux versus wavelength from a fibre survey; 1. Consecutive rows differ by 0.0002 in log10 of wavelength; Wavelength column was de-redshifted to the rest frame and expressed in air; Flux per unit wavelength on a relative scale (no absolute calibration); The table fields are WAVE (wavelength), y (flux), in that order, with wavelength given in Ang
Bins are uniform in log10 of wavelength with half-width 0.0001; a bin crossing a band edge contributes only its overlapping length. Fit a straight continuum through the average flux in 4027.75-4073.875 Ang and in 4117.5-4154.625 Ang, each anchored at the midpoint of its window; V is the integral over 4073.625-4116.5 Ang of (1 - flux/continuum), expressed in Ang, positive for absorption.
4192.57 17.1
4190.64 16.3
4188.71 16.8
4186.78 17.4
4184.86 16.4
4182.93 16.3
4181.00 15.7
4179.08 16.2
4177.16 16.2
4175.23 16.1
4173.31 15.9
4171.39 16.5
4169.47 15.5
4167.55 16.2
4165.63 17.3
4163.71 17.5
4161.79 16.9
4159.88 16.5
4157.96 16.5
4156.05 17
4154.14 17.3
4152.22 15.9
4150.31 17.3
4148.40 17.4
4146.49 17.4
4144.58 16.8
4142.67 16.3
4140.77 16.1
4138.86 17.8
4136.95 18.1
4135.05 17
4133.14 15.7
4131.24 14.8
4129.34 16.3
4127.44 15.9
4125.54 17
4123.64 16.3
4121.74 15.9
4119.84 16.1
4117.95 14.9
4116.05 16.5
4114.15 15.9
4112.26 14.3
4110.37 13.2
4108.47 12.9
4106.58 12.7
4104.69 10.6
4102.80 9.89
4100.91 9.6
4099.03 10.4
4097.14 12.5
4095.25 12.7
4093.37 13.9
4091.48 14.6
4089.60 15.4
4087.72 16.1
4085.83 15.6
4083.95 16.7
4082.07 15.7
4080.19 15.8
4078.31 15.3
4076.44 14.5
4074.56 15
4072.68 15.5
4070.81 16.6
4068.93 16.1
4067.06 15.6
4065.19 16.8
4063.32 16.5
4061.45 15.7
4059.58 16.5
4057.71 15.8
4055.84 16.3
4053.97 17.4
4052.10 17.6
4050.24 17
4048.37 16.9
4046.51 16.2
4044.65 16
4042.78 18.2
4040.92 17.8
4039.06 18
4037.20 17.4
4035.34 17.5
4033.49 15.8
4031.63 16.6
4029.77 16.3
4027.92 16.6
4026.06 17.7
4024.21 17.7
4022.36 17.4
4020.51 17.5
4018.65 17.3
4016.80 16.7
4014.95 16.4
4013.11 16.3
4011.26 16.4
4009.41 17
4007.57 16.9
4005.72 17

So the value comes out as 7.0 Ang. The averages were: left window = 16.7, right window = 16.5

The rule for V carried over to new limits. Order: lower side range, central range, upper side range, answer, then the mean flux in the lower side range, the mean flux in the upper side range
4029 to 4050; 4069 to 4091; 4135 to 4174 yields 1.7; 17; 16.8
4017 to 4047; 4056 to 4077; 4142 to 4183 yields 1.3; 17.1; 16.6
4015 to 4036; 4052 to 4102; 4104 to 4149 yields 3.7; 17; 15.7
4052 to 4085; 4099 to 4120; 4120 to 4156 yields 4.2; 16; 16.6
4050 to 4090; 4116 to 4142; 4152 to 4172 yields 0.2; 16.1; 16.7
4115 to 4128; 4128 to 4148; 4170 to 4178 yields -0.7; 16.1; 16.1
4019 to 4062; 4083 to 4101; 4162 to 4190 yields 3.0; 17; 16.4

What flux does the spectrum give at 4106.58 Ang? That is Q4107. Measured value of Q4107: 12.7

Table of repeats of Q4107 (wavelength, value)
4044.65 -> 16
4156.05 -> 17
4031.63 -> 16.6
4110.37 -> 13.2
